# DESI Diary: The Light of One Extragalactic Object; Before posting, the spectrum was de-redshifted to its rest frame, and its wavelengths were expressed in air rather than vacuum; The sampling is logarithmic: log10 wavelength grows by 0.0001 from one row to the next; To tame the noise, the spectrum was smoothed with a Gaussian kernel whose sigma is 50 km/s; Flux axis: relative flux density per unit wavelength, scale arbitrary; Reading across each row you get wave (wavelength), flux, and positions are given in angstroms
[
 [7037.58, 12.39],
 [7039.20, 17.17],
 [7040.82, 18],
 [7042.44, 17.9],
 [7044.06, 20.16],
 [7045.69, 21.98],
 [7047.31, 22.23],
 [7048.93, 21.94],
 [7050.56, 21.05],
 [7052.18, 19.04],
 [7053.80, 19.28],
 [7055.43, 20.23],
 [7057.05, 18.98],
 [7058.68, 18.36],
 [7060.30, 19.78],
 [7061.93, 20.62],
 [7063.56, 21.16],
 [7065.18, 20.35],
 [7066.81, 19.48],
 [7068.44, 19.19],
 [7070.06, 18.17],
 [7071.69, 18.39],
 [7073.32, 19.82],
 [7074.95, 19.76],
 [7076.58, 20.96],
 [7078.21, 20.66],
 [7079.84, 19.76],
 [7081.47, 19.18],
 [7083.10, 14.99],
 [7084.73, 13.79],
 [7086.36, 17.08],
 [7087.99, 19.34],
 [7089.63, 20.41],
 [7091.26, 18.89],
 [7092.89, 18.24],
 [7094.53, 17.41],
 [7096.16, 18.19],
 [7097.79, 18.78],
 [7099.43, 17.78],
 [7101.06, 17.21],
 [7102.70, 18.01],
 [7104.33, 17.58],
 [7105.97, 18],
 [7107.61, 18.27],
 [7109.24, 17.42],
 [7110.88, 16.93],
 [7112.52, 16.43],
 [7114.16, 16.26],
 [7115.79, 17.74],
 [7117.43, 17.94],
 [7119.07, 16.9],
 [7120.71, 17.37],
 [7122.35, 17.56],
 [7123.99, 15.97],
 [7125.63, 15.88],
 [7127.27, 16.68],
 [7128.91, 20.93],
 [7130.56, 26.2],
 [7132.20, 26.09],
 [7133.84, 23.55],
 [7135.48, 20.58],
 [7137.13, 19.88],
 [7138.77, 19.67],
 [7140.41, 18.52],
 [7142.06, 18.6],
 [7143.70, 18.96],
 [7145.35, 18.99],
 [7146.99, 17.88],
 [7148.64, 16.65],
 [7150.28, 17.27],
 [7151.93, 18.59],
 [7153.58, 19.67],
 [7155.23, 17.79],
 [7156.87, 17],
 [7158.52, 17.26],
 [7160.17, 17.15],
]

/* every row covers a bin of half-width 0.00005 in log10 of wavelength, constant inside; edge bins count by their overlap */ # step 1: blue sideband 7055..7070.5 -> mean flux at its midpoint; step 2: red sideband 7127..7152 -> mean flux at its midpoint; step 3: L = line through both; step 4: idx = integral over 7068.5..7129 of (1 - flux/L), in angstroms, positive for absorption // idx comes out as 5.79 angstroms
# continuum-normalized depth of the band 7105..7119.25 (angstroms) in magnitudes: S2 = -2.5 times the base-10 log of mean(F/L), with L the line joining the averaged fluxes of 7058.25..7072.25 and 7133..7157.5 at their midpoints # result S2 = 0.11 mag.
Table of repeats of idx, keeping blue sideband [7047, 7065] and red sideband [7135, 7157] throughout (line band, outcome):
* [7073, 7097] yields 1.4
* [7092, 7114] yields 1.9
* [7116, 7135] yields -0.6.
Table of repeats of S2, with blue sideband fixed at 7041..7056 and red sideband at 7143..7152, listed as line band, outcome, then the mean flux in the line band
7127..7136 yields -0.23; 22.7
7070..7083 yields 0.01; 19.4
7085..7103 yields 0.06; 18.2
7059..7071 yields 0.01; 19.8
